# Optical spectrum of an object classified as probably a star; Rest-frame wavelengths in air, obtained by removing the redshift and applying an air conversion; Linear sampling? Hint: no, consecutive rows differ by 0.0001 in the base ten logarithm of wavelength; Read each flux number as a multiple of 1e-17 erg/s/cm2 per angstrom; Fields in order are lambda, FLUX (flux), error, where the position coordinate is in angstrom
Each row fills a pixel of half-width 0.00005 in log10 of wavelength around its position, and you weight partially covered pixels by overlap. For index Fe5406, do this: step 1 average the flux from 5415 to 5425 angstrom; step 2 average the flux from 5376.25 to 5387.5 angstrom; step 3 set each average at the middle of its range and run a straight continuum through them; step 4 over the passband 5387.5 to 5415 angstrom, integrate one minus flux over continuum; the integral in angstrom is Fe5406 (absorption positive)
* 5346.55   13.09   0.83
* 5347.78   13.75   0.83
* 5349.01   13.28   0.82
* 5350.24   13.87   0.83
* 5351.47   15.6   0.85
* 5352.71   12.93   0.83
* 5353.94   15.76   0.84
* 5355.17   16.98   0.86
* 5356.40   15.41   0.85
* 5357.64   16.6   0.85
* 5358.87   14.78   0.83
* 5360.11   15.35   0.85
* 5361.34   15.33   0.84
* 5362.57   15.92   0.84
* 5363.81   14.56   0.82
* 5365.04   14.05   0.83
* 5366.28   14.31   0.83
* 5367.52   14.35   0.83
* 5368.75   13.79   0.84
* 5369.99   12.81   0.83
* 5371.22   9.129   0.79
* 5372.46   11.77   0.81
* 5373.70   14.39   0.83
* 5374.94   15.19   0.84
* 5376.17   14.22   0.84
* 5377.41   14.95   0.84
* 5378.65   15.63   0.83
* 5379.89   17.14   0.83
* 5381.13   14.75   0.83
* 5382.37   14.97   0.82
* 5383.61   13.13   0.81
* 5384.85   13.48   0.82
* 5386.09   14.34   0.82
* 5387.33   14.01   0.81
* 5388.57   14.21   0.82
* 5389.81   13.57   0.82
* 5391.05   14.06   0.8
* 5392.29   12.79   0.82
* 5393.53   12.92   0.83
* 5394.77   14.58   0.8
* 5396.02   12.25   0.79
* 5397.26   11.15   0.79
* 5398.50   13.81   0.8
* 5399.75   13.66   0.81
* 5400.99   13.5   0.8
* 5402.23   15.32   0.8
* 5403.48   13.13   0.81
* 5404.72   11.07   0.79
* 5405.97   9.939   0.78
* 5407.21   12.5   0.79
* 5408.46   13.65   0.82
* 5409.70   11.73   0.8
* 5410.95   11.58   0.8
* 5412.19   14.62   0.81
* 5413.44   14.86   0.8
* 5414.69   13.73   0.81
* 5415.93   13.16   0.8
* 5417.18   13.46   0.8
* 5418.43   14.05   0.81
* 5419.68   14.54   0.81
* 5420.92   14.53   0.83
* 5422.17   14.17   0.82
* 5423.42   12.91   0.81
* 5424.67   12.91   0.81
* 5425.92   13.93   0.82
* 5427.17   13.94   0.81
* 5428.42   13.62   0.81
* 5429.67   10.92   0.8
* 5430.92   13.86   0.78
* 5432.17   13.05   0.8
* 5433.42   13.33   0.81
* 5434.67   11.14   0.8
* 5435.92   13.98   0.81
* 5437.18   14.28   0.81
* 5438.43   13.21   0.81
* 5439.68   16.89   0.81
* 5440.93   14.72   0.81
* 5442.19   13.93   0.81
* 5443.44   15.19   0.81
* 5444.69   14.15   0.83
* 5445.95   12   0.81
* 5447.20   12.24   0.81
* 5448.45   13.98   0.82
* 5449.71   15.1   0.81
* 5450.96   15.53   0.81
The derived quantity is 2.1 angstrom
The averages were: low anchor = 14.7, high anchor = 13.7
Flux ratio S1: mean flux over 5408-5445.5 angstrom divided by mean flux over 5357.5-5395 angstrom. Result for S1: 1.0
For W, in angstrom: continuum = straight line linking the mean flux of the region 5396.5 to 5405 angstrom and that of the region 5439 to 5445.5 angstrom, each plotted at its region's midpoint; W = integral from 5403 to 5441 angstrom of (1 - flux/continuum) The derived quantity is 1.97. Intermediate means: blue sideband 13.2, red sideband 14.9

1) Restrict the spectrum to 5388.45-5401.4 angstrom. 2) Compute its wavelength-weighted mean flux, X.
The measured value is 13.3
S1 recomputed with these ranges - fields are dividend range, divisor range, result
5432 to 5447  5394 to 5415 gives 1.06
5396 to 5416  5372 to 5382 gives 0.87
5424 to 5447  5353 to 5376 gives 0.94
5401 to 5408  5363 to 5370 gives 0.89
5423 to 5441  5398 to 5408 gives 1.05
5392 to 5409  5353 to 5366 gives 0.84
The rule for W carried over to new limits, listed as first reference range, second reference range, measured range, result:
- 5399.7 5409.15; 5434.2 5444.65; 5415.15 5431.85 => 0.0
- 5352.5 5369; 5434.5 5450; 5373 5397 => 0.9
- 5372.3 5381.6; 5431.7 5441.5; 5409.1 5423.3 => 0.5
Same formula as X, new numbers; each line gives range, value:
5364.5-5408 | 13.6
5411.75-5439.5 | 13.6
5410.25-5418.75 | 13.6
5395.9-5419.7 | 13.1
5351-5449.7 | 13.8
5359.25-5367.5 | 14.9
